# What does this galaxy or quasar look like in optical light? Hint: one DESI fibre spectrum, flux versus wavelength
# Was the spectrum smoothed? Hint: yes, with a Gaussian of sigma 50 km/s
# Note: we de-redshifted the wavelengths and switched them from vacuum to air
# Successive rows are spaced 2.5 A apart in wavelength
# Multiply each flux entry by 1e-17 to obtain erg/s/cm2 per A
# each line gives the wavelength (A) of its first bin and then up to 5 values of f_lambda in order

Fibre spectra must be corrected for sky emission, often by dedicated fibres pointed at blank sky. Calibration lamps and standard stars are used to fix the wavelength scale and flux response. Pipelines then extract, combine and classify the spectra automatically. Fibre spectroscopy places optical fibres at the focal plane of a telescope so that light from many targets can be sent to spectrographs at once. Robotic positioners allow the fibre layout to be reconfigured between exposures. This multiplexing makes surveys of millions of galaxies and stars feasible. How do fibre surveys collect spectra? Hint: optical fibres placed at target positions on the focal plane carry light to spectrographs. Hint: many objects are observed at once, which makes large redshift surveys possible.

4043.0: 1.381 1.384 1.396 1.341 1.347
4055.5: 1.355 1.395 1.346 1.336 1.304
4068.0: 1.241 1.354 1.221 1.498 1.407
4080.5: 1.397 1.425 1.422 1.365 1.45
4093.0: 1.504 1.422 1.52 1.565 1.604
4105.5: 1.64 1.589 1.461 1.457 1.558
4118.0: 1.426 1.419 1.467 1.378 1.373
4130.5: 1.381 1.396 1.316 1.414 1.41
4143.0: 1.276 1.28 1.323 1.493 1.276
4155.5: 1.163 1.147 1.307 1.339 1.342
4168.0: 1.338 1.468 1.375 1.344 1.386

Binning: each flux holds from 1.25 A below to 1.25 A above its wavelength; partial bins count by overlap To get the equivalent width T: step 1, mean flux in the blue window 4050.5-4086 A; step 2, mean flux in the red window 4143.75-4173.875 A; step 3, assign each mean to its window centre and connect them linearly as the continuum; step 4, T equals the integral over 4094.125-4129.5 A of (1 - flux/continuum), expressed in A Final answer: -4.0 A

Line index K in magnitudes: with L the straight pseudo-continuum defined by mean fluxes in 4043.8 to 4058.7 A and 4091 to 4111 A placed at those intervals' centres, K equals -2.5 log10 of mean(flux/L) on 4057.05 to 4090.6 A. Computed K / 0.06 mag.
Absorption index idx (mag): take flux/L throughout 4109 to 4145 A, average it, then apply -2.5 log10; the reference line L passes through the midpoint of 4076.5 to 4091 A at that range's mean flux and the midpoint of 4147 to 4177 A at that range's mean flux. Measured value -0.03 mag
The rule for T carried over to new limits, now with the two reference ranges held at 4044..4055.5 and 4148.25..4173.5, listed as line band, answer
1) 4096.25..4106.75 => -1.8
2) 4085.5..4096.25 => -0.7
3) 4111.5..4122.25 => -1.0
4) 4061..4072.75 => 0.5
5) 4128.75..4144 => -0.4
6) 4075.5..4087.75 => -0.6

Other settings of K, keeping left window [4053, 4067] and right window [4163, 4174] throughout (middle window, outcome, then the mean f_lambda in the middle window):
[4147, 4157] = 0.05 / 1.31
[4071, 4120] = -0.09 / 1.47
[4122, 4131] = -0.03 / 1.4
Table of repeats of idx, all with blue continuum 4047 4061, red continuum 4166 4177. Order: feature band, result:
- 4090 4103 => -0.10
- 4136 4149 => 0.03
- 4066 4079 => 0.02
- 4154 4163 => 0.13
